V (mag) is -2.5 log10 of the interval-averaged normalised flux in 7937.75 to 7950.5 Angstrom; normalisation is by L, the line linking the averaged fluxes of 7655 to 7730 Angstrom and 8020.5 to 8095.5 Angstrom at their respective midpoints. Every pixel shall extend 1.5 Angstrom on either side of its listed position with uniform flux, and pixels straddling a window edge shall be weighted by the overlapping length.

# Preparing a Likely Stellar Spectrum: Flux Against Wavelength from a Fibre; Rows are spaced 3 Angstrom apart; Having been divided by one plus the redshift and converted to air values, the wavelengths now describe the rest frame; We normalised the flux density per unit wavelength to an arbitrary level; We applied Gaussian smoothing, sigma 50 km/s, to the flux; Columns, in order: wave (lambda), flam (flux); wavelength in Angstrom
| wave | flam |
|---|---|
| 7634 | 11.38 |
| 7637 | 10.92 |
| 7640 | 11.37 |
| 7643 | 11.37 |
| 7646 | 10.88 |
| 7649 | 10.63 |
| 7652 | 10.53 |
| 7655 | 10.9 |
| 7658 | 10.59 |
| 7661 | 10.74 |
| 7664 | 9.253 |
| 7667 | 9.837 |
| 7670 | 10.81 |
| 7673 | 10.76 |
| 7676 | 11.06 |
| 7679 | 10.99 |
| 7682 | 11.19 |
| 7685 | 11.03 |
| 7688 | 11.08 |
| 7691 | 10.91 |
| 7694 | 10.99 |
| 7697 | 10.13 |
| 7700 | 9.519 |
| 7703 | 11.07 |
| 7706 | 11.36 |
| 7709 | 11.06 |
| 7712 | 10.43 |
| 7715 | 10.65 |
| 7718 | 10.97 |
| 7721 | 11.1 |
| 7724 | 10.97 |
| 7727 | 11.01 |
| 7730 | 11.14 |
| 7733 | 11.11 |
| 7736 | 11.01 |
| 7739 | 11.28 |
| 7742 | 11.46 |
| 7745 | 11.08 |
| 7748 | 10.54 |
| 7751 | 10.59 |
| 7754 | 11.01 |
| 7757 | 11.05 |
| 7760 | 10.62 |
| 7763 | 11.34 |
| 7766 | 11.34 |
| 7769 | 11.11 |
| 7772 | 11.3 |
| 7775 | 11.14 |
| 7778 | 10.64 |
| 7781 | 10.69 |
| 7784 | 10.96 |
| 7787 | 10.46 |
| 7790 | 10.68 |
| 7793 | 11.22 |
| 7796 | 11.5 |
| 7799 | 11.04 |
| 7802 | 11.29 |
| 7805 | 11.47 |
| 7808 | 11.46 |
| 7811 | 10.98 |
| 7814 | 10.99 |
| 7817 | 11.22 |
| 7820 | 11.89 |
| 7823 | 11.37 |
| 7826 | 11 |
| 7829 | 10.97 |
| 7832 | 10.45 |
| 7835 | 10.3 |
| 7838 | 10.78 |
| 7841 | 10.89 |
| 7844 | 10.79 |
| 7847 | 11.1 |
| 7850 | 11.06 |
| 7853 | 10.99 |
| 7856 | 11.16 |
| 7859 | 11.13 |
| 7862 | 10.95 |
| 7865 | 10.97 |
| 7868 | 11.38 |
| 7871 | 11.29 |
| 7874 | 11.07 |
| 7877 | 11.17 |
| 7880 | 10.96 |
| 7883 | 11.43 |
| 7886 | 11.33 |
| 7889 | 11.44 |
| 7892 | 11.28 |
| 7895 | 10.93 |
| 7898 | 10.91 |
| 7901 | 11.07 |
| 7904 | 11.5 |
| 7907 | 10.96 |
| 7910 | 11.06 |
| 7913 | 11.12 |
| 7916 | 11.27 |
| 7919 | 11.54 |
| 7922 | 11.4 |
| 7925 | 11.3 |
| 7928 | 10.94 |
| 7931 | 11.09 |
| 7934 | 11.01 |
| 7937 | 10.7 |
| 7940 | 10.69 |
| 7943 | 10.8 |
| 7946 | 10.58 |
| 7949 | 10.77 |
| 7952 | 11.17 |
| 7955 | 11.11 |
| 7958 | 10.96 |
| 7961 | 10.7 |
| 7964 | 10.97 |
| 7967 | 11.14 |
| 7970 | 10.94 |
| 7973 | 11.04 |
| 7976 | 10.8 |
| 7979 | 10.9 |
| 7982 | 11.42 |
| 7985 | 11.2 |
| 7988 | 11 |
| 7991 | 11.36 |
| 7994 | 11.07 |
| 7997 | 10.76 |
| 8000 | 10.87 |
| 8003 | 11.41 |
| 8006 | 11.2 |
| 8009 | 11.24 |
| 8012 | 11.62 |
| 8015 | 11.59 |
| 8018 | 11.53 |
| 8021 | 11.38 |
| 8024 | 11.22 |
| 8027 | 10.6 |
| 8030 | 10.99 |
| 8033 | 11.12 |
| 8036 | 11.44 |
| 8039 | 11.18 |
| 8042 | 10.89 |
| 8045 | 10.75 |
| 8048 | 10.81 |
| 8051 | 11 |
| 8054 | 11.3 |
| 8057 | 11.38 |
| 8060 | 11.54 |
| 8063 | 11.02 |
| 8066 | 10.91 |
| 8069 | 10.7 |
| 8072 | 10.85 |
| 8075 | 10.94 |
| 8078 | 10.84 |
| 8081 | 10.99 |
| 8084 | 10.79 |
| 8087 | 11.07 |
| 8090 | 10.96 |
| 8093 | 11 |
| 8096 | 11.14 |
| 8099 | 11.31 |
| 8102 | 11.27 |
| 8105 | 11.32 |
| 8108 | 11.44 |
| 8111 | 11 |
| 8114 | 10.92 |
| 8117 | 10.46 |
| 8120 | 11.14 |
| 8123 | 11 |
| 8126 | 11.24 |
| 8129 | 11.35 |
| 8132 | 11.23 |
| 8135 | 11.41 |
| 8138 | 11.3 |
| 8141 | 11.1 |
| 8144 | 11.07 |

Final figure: 0.02 mag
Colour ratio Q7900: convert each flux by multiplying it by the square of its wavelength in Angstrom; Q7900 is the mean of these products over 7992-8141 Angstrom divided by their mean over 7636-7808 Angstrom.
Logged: 1.1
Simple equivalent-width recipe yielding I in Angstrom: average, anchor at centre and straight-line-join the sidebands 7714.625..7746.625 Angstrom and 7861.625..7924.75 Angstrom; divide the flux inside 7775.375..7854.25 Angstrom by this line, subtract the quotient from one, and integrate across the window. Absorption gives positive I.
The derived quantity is 0.9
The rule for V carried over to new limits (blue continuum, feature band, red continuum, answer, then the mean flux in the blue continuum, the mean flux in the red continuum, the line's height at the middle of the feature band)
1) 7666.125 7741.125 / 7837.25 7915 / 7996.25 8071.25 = -0.01 mag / 10.9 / 11.1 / 11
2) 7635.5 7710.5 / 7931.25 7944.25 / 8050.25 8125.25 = 0.01 mag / 10.8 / 11.1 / 10.9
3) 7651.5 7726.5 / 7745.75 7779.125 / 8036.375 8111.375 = -0.02 mag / 10.7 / 11.1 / 10.8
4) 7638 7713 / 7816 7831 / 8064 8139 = -0.04 mag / 10.7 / 11.1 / 10.9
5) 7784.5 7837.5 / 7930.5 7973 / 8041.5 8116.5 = 0.01 mag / 11.1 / 11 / 11.1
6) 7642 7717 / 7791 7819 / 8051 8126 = -0.04 mag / 10.7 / 11.1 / 10.8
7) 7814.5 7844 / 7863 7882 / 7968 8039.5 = -0.01 mag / 11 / 11.2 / 11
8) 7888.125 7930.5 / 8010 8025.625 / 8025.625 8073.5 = -0.04 mag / 11.2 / 11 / 11.1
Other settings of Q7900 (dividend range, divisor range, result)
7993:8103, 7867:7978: 1.03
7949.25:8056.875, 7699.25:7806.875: 1.08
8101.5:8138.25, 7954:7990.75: 1.05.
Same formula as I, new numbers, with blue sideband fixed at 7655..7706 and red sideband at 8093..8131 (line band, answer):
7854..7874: -0.5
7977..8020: -0.9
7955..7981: 0.0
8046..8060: -0.1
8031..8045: -0.1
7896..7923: -0.7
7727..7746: -0.8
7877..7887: -0.3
